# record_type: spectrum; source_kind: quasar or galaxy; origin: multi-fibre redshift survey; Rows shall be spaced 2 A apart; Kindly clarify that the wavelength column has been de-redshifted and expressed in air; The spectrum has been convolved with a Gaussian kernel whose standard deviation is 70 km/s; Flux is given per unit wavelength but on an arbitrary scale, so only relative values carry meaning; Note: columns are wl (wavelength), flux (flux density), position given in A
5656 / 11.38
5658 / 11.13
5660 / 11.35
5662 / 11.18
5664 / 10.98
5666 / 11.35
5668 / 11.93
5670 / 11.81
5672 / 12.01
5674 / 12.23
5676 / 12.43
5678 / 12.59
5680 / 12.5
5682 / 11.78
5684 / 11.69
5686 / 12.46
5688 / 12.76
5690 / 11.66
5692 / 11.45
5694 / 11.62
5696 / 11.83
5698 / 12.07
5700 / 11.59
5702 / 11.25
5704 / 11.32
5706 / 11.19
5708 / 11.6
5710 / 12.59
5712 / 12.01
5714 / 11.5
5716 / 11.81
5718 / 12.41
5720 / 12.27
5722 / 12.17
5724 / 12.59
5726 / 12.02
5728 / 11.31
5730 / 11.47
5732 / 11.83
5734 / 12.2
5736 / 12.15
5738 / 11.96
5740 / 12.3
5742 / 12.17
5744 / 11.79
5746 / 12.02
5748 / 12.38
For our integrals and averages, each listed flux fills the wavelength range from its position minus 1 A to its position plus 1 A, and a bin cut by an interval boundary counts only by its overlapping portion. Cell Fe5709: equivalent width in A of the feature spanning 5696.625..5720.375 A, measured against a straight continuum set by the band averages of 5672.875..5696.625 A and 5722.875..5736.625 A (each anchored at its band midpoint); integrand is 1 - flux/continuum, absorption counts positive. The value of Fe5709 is 0.4 A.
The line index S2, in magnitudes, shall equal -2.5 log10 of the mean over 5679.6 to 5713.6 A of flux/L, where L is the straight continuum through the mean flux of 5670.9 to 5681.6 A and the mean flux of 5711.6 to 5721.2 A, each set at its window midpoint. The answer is 0.03 mag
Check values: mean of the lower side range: 12.3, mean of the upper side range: 12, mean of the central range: 11.8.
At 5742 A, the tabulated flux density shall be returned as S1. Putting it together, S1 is 12.17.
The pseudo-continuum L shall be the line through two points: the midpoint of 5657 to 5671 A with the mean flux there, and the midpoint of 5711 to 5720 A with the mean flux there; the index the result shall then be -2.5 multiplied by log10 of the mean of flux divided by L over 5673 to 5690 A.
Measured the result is -0.062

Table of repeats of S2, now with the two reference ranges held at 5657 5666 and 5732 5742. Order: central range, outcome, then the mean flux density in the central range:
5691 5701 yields -0.01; 11.7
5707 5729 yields -0.01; 12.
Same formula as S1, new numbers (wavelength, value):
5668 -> 11.93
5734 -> 12.2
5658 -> 11.13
